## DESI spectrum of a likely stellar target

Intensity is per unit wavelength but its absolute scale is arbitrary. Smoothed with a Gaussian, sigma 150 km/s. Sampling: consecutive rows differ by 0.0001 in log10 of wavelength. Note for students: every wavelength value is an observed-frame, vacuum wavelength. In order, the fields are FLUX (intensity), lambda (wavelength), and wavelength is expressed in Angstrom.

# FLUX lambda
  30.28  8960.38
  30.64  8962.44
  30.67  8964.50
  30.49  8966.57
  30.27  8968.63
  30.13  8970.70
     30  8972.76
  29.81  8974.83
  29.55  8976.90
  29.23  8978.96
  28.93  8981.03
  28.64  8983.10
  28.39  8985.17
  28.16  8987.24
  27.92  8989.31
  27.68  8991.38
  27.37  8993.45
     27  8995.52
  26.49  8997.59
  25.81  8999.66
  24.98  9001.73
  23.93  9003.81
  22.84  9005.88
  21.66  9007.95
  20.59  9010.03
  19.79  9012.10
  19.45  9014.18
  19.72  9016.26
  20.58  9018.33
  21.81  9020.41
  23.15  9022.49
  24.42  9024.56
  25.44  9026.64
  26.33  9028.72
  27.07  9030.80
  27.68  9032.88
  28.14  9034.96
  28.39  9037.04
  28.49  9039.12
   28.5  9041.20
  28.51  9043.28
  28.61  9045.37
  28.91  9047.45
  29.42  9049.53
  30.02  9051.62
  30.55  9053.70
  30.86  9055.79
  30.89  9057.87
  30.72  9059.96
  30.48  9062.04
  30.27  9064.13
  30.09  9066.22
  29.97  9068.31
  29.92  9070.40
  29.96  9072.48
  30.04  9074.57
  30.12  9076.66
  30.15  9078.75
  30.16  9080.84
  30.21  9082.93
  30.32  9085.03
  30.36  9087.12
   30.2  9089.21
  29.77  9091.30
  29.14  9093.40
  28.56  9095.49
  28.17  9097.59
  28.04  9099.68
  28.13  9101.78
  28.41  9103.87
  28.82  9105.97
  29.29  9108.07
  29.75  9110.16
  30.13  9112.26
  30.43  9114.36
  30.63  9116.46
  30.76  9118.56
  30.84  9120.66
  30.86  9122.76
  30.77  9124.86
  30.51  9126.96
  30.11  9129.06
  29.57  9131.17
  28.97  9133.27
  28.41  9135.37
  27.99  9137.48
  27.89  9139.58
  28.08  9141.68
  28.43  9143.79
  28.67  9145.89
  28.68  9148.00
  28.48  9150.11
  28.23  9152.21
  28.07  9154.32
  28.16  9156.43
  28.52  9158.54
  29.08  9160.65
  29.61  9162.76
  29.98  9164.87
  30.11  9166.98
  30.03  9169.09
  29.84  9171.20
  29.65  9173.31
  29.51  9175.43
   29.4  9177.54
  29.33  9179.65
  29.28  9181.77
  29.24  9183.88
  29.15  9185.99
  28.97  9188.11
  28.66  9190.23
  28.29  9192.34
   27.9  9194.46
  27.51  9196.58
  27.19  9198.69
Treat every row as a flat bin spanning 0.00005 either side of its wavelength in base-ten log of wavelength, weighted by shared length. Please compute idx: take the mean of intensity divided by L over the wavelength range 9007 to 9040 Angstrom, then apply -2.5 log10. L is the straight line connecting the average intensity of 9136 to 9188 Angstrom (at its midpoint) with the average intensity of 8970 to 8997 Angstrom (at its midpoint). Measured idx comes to 0.199 mag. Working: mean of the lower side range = 28.6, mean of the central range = 23.9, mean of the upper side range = 29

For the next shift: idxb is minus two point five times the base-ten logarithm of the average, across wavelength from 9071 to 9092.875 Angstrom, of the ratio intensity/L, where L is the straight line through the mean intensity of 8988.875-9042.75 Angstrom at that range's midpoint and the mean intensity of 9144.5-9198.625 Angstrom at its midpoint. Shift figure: -0.14 mag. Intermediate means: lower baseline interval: 24.8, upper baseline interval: 28.9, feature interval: 30.1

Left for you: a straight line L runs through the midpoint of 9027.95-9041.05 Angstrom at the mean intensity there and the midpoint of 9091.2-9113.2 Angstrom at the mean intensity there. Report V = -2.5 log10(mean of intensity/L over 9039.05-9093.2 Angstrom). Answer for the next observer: -0.06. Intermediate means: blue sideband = 27.8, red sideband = 28.9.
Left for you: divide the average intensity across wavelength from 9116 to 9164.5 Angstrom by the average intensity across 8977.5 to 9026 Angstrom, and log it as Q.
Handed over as 1.18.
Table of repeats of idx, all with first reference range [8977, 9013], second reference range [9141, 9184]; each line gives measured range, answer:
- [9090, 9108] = -0.03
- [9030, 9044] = -0.05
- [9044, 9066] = -0.11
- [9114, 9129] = -0.09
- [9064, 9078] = -0.10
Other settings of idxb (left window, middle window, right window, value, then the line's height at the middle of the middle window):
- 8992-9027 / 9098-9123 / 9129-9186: -0.09 mag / 27.2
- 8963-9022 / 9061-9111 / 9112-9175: -0.06 mag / 28.1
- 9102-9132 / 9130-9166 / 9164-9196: 0.04 mag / 29.6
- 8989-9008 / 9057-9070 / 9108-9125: -0.08 mag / 28.3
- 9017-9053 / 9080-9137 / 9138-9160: -0.07 mag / 27.8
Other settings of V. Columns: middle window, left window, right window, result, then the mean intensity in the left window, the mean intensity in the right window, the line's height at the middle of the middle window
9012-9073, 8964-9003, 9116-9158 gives 0.05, 28.4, 29.2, 28.7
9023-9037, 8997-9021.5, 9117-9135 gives -0.12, 22.2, 30.2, 23.6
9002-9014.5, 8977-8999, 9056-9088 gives 0.30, 28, 30.3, 28.6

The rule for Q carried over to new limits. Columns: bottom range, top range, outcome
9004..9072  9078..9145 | 1.11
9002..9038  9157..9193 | 1.24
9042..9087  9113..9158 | 0.98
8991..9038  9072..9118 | 1.22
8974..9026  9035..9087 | 1.19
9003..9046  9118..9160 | 1.19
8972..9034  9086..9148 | 1.15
